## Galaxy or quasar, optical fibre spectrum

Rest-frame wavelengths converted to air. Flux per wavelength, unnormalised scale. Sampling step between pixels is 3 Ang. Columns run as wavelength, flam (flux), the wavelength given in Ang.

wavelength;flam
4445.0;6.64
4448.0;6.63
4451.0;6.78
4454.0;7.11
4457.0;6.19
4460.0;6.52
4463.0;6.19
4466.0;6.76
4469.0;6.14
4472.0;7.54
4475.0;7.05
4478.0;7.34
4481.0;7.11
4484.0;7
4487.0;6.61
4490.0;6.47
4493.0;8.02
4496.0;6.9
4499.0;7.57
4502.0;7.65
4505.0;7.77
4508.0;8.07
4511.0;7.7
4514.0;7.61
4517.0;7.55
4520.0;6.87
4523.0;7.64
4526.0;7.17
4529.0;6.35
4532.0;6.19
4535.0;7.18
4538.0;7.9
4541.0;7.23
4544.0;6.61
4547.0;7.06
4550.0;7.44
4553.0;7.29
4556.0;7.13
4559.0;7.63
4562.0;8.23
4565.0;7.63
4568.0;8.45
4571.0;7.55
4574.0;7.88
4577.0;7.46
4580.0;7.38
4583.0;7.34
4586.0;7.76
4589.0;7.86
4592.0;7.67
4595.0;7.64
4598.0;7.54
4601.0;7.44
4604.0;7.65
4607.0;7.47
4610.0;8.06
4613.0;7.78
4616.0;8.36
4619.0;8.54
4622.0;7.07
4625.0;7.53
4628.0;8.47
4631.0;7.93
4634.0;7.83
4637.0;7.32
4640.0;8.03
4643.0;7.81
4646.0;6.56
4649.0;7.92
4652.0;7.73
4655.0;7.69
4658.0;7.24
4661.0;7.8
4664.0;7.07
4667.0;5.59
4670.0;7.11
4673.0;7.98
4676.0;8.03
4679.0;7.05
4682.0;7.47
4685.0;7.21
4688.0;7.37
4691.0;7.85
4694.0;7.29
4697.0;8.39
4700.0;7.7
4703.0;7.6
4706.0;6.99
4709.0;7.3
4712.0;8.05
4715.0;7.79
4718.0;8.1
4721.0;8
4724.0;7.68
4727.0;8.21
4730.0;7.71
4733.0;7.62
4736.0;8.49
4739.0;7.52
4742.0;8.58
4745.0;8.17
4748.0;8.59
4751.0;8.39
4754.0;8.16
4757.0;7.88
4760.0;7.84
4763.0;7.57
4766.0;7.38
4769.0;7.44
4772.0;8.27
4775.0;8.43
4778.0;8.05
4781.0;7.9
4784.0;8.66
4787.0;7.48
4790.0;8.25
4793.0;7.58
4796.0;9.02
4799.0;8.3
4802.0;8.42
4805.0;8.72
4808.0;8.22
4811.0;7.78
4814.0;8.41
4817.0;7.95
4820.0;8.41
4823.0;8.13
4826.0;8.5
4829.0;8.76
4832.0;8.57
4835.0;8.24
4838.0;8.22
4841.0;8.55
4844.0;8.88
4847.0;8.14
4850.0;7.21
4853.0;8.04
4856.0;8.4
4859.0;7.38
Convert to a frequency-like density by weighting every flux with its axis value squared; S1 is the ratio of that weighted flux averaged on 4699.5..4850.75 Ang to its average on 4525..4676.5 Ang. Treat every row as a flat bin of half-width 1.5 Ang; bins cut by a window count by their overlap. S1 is 1.2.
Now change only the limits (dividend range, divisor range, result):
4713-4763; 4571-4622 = 1.11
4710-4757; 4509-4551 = 1.22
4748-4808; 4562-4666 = 1.13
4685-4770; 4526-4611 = 1.13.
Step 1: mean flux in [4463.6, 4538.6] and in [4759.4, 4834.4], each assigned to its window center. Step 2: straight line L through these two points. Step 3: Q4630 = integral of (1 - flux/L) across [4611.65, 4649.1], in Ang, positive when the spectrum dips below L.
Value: -0.8 Ang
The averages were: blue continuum 7.19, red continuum 8.17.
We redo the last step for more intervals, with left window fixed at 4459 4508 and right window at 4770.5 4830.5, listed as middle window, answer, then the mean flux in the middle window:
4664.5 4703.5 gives 2.0 Ang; 7.42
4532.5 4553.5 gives 0.3 Ang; 7.19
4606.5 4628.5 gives -0.9 Ang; 7.9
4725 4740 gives 0.2 Ang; 7.92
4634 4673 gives 1.7 Ang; 7.37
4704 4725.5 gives 0.7 Ang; 7.7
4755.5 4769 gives 0.8 Ang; 7.64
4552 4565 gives -0.4 Ang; 7.59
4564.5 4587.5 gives -0.8 Ang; 7.68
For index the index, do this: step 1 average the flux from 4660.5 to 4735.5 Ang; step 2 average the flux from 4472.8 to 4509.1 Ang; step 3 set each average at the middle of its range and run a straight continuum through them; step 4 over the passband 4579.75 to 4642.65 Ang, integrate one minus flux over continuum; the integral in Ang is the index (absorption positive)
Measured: -2.5 Ang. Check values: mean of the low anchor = 7.29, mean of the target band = 7.75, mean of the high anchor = 7.57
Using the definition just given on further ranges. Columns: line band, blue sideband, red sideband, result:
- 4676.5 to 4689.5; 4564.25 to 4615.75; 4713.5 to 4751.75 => 0.98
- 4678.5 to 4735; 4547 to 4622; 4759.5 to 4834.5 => 2.09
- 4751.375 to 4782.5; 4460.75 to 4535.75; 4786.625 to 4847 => 0.89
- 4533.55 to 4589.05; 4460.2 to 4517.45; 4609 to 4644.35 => 0.31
